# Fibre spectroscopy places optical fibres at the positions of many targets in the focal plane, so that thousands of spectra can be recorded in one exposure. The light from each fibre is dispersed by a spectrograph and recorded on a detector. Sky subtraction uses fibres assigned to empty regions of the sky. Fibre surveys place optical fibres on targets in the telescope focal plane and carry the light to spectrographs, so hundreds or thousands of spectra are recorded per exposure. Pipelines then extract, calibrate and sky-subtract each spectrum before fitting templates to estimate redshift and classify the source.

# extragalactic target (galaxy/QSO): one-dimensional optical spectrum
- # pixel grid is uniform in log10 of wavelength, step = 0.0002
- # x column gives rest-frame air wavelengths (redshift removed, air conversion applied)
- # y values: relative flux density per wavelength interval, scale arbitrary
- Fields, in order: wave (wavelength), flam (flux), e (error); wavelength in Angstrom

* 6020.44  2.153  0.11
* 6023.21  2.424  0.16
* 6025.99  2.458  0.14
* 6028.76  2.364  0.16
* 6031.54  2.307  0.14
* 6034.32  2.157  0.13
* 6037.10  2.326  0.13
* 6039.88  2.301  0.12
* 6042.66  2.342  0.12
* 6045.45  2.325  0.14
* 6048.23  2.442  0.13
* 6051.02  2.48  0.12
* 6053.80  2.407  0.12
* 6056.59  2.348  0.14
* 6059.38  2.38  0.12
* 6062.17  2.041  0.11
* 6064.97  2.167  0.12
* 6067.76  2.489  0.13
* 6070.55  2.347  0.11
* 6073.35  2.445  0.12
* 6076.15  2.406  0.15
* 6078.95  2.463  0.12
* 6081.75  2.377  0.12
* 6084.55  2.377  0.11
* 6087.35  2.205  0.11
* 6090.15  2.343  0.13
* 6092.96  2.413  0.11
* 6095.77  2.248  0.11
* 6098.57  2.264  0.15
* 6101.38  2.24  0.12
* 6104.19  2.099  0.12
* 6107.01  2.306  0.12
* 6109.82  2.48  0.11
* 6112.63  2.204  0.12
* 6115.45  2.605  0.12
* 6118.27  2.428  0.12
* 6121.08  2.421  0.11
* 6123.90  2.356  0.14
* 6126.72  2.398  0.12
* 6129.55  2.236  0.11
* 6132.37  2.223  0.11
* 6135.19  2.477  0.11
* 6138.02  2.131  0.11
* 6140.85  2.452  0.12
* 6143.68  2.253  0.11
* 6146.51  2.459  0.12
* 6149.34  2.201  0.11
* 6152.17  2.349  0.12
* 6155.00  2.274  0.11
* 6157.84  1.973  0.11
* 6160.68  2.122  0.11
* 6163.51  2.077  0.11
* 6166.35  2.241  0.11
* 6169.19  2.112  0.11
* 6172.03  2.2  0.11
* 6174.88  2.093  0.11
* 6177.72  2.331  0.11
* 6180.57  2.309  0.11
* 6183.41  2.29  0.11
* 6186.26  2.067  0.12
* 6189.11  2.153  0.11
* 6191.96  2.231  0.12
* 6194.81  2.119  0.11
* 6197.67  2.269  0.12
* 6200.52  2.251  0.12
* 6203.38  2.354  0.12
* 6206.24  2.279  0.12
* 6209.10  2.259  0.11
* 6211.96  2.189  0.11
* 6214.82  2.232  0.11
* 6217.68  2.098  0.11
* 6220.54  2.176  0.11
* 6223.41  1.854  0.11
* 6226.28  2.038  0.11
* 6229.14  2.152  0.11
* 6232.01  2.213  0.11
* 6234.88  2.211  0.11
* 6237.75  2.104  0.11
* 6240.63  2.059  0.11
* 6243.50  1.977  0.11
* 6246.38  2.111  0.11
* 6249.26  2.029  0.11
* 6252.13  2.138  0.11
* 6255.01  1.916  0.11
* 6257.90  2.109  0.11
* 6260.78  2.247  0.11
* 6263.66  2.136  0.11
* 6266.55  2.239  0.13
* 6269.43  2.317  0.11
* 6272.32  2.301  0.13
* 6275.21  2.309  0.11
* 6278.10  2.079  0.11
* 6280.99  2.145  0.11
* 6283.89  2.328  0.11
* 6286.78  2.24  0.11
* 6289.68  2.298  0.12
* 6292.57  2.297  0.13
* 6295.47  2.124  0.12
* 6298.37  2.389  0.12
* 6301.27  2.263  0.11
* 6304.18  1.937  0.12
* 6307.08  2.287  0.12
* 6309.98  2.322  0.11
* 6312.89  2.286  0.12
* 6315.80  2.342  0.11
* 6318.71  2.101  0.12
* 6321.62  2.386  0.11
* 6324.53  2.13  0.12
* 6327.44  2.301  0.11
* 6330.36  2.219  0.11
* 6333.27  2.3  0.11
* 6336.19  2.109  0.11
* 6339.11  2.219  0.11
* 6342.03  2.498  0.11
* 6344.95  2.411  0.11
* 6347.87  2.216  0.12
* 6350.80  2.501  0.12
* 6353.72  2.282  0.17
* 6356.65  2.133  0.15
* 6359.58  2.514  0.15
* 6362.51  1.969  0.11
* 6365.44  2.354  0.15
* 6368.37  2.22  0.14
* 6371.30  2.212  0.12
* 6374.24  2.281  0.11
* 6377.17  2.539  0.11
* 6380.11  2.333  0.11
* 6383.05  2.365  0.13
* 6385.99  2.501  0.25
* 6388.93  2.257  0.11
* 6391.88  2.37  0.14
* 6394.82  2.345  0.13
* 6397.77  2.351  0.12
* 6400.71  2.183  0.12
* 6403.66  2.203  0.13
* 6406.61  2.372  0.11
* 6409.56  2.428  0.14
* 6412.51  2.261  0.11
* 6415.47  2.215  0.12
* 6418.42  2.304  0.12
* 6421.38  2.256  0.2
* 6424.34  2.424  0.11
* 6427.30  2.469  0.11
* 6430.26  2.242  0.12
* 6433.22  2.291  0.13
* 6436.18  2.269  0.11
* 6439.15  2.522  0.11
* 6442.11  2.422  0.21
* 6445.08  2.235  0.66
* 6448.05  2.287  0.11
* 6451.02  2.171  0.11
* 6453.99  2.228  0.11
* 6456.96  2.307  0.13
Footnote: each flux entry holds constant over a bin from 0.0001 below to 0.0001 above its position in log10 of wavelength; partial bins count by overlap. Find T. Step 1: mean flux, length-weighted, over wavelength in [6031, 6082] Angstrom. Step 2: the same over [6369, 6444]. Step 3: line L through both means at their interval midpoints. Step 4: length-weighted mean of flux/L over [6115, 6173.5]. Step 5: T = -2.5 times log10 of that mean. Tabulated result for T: 0.03 mag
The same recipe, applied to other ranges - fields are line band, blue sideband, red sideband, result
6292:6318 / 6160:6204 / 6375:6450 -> 0.014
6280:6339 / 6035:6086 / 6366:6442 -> 0.046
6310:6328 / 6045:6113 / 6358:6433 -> 0.029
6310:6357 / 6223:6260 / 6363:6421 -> -0.029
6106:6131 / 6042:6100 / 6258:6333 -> -0.027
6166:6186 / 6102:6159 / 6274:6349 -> 0.041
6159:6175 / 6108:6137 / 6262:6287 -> 0.094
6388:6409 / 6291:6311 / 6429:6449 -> -0.003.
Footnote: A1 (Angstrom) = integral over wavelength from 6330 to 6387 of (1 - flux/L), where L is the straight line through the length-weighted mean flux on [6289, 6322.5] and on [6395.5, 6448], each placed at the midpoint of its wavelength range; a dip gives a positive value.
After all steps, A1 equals -0.7 Angstrom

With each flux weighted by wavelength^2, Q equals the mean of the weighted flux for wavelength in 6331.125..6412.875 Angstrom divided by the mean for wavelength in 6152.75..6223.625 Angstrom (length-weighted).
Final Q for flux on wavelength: 1.12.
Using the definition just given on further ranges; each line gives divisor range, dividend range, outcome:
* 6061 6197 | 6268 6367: 1.05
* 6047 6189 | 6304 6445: 1.09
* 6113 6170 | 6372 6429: 1.11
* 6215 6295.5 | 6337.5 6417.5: 1.12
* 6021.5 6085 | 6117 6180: 0.99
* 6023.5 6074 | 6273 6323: 1.04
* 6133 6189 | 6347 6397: 1.11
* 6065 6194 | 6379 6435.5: 1.11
